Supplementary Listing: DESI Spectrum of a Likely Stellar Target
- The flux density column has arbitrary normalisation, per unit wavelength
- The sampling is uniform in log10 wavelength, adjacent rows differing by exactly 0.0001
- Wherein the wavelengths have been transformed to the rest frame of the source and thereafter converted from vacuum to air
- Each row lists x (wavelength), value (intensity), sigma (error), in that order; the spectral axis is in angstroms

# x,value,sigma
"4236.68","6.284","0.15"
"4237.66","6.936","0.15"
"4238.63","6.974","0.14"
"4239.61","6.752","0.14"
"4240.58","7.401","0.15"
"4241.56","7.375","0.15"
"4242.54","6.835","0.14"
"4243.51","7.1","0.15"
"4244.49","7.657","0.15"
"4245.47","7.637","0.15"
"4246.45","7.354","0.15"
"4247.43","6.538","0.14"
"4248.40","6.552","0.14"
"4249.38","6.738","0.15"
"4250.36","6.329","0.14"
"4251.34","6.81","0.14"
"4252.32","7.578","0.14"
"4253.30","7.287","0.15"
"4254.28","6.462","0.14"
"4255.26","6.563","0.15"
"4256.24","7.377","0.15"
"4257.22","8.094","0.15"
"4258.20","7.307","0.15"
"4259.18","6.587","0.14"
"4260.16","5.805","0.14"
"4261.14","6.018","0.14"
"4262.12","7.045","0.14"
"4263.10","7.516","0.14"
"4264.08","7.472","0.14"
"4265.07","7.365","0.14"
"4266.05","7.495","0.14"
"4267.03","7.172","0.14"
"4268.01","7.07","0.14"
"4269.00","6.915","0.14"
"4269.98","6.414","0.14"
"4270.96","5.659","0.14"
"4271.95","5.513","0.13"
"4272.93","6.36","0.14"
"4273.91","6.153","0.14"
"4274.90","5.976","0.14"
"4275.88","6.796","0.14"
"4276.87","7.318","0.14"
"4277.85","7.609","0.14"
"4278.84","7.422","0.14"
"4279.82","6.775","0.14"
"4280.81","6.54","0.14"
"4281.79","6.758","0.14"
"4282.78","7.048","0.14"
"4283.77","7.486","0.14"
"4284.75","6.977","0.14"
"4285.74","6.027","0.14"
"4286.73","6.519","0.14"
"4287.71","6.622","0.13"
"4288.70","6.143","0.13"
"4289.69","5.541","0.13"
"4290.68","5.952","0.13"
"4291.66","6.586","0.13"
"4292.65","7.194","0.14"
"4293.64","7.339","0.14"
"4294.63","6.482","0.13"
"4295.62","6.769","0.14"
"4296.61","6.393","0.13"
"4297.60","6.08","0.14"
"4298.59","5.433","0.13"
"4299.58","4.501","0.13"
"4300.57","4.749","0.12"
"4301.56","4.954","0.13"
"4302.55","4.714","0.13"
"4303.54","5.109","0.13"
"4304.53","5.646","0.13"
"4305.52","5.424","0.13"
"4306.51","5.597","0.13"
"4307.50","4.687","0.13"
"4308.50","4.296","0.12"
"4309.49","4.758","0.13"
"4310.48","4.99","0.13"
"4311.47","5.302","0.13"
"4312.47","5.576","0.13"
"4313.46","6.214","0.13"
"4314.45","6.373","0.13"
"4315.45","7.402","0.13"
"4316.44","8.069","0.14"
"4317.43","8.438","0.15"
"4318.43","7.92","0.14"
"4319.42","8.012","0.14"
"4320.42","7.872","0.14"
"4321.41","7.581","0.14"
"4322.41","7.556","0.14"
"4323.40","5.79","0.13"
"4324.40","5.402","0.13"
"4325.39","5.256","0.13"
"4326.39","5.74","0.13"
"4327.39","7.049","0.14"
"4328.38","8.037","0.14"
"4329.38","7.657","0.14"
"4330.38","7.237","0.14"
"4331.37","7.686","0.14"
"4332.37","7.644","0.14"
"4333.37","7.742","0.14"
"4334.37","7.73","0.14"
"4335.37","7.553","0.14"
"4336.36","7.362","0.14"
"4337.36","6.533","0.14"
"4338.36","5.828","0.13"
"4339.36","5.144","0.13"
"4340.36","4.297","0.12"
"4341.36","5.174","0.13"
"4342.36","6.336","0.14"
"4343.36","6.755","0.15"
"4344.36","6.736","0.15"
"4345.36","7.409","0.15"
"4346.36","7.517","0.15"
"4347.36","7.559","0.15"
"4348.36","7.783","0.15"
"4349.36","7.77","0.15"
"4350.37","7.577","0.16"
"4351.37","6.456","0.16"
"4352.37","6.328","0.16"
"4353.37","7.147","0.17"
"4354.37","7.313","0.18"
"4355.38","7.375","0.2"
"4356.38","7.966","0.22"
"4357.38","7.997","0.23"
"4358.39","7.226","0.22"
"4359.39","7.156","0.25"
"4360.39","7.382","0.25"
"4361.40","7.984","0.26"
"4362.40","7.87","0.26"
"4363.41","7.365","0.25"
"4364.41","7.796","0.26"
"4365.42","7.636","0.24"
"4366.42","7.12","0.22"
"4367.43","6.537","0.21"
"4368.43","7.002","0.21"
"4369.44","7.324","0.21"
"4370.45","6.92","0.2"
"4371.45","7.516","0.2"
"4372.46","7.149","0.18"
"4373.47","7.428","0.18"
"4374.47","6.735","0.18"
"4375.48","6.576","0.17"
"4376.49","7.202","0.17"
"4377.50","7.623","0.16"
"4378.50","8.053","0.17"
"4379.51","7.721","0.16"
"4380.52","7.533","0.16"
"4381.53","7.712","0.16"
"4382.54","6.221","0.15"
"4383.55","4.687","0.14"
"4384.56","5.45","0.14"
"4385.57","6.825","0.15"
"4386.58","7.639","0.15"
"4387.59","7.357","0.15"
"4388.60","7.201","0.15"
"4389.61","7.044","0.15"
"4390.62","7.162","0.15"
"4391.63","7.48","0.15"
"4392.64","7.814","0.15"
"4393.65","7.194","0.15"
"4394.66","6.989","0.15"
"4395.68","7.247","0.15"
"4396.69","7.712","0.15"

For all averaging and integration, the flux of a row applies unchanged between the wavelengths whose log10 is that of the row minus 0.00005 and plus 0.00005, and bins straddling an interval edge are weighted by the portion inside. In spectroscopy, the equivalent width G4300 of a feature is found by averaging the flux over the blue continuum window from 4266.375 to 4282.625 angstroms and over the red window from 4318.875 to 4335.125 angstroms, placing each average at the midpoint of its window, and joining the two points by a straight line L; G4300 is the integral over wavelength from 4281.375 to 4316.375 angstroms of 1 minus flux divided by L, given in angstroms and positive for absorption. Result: 4.7 angstroms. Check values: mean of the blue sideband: 6.67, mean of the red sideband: 7.13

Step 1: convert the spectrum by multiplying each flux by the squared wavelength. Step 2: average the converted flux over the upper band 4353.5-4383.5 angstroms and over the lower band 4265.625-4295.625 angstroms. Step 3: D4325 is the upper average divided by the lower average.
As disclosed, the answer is 1.14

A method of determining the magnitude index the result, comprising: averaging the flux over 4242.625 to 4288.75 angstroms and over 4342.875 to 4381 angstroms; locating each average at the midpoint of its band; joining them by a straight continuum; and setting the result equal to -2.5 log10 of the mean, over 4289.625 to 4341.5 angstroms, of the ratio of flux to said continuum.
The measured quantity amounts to 0.13 mag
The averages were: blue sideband 6.86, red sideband 7.33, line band 6.32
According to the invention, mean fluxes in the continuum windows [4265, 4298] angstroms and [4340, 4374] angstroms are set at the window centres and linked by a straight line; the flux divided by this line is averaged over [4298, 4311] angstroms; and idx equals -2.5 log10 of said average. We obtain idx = 0.335 mag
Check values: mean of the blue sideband 6.65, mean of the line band 5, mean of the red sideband 7.16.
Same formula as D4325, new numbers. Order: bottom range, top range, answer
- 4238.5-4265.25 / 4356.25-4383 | 1.11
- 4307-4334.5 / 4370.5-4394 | 1.09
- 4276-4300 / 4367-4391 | 1.12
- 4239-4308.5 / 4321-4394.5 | 1.12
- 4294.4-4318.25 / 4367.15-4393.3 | 1.27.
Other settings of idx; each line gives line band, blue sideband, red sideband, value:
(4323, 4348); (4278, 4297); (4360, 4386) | 0.04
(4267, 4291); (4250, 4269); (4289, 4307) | -0.03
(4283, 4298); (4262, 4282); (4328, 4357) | 0.05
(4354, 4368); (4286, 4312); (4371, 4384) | -0.10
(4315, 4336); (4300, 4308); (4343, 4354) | -0.20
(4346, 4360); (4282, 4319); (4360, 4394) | -0.08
